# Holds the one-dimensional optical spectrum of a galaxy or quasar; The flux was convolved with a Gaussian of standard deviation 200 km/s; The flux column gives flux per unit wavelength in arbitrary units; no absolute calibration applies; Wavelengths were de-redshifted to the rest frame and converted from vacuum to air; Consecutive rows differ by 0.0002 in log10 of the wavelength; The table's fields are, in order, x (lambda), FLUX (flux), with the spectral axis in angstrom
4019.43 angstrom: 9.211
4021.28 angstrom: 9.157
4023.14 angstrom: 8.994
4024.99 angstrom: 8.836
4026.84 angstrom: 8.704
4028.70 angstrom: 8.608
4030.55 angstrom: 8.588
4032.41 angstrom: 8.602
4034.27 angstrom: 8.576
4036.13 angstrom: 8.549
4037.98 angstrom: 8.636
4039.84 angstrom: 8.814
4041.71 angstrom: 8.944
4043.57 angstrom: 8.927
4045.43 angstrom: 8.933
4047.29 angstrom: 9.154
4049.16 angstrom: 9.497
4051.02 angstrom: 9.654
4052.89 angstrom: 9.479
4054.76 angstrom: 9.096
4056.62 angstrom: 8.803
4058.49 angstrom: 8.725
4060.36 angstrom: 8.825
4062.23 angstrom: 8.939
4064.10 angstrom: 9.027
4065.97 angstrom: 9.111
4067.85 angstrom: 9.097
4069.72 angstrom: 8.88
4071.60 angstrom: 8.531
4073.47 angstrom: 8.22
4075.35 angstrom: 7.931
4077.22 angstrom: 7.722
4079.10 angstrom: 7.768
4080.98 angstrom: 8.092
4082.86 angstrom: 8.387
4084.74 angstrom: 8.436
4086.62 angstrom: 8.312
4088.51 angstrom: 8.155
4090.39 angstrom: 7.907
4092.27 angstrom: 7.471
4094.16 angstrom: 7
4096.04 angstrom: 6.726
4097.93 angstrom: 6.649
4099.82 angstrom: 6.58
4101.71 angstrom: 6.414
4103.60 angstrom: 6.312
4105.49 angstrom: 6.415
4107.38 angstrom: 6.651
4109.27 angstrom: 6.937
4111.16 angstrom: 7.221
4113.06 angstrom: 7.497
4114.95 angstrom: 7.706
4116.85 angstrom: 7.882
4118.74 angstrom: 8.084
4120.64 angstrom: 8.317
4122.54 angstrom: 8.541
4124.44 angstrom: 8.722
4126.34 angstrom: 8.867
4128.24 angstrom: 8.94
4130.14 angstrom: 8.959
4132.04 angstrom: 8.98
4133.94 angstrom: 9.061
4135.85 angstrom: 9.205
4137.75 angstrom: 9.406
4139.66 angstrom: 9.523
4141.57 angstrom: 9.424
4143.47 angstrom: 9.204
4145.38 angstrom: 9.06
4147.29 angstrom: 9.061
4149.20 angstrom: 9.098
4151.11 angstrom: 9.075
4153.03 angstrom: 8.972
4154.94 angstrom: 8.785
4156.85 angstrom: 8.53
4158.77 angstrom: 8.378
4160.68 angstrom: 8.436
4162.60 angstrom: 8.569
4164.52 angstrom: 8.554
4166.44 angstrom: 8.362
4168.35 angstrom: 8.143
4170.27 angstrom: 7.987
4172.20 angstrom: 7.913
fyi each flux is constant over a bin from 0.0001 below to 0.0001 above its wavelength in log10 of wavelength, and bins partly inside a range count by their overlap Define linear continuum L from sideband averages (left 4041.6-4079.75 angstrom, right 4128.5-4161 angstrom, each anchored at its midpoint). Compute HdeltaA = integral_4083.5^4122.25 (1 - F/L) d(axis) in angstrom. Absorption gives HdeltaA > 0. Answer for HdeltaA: 6.8 angstrom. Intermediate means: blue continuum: 8.83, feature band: 7.36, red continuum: 9.02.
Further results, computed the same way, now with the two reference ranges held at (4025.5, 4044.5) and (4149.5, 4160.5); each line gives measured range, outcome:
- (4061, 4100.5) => 2.98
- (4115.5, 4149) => -0.57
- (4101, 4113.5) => 2.82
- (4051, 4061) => -0.40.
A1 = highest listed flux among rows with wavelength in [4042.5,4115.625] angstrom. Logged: 9.654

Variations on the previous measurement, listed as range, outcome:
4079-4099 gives 8.436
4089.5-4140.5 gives 9.523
